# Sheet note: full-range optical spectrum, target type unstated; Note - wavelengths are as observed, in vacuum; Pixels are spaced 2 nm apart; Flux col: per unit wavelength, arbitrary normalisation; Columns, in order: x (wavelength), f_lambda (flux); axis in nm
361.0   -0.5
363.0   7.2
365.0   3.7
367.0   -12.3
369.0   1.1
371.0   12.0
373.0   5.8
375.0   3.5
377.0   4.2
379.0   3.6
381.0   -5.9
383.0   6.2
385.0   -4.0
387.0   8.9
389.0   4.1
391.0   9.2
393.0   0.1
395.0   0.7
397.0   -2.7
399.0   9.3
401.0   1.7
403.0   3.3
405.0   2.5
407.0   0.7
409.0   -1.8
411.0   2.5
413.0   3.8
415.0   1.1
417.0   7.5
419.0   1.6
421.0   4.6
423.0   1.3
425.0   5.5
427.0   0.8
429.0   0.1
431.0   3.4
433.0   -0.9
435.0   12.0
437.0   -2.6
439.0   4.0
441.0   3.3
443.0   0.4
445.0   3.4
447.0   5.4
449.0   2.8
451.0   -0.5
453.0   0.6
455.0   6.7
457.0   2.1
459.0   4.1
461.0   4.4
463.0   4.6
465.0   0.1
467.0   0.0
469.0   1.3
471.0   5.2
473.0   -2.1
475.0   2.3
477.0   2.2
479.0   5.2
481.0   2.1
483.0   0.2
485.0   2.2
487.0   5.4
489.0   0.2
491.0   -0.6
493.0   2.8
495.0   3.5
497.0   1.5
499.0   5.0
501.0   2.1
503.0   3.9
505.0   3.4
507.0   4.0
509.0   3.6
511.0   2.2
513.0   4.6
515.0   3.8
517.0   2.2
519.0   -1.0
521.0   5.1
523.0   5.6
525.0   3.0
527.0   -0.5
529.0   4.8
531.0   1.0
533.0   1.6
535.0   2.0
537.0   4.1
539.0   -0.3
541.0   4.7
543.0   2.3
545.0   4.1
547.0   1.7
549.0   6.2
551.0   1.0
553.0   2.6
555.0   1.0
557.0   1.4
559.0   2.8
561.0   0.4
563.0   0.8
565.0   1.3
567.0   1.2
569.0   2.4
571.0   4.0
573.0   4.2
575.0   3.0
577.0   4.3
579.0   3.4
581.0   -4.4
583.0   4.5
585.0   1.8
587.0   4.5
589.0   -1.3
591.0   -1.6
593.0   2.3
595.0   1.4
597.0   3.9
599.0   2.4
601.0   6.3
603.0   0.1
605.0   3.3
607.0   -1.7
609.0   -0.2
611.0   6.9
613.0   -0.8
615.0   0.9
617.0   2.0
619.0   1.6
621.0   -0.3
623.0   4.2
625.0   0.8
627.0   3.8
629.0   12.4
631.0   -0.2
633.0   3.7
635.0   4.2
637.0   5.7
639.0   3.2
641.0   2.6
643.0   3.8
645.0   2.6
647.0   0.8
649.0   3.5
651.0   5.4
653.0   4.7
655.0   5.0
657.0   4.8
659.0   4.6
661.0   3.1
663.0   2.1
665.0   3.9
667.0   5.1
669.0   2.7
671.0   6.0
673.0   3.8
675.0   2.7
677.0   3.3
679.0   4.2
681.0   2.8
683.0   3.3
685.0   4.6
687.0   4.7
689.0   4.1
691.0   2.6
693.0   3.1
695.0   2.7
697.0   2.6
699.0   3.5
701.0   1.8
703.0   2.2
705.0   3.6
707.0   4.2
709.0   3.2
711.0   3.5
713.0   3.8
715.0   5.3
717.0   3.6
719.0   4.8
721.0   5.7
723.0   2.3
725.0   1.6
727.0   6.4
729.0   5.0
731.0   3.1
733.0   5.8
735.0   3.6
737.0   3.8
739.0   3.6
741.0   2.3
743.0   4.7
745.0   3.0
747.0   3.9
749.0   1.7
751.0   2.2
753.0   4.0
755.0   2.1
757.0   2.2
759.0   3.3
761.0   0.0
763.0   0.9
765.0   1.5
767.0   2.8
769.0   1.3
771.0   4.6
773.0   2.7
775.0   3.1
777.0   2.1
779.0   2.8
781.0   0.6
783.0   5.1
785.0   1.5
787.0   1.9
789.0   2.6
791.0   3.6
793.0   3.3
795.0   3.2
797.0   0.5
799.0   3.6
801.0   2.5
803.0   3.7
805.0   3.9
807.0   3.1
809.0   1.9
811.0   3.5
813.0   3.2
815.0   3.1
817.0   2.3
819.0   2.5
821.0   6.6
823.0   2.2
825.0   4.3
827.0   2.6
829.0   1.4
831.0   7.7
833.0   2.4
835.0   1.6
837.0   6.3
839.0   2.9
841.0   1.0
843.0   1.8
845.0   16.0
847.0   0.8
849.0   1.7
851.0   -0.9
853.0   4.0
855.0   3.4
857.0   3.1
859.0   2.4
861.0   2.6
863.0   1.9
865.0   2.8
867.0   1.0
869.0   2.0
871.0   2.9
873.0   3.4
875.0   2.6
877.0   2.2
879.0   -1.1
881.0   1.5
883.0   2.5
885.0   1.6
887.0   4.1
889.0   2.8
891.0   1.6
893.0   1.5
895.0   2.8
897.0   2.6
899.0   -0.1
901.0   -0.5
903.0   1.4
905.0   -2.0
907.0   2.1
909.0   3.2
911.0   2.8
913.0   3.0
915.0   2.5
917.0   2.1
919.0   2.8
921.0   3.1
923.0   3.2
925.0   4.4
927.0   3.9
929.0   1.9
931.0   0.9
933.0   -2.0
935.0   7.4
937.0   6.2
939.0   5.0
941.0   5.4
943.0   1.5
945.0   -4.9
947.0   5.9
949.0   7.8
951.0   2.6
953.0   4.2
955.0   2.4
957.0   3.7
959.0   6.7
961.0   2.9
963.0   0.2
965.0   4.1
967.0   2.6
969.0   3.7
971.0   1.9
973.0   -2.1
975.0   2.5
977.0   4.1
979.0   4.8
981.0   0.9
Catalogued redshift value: 0.688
